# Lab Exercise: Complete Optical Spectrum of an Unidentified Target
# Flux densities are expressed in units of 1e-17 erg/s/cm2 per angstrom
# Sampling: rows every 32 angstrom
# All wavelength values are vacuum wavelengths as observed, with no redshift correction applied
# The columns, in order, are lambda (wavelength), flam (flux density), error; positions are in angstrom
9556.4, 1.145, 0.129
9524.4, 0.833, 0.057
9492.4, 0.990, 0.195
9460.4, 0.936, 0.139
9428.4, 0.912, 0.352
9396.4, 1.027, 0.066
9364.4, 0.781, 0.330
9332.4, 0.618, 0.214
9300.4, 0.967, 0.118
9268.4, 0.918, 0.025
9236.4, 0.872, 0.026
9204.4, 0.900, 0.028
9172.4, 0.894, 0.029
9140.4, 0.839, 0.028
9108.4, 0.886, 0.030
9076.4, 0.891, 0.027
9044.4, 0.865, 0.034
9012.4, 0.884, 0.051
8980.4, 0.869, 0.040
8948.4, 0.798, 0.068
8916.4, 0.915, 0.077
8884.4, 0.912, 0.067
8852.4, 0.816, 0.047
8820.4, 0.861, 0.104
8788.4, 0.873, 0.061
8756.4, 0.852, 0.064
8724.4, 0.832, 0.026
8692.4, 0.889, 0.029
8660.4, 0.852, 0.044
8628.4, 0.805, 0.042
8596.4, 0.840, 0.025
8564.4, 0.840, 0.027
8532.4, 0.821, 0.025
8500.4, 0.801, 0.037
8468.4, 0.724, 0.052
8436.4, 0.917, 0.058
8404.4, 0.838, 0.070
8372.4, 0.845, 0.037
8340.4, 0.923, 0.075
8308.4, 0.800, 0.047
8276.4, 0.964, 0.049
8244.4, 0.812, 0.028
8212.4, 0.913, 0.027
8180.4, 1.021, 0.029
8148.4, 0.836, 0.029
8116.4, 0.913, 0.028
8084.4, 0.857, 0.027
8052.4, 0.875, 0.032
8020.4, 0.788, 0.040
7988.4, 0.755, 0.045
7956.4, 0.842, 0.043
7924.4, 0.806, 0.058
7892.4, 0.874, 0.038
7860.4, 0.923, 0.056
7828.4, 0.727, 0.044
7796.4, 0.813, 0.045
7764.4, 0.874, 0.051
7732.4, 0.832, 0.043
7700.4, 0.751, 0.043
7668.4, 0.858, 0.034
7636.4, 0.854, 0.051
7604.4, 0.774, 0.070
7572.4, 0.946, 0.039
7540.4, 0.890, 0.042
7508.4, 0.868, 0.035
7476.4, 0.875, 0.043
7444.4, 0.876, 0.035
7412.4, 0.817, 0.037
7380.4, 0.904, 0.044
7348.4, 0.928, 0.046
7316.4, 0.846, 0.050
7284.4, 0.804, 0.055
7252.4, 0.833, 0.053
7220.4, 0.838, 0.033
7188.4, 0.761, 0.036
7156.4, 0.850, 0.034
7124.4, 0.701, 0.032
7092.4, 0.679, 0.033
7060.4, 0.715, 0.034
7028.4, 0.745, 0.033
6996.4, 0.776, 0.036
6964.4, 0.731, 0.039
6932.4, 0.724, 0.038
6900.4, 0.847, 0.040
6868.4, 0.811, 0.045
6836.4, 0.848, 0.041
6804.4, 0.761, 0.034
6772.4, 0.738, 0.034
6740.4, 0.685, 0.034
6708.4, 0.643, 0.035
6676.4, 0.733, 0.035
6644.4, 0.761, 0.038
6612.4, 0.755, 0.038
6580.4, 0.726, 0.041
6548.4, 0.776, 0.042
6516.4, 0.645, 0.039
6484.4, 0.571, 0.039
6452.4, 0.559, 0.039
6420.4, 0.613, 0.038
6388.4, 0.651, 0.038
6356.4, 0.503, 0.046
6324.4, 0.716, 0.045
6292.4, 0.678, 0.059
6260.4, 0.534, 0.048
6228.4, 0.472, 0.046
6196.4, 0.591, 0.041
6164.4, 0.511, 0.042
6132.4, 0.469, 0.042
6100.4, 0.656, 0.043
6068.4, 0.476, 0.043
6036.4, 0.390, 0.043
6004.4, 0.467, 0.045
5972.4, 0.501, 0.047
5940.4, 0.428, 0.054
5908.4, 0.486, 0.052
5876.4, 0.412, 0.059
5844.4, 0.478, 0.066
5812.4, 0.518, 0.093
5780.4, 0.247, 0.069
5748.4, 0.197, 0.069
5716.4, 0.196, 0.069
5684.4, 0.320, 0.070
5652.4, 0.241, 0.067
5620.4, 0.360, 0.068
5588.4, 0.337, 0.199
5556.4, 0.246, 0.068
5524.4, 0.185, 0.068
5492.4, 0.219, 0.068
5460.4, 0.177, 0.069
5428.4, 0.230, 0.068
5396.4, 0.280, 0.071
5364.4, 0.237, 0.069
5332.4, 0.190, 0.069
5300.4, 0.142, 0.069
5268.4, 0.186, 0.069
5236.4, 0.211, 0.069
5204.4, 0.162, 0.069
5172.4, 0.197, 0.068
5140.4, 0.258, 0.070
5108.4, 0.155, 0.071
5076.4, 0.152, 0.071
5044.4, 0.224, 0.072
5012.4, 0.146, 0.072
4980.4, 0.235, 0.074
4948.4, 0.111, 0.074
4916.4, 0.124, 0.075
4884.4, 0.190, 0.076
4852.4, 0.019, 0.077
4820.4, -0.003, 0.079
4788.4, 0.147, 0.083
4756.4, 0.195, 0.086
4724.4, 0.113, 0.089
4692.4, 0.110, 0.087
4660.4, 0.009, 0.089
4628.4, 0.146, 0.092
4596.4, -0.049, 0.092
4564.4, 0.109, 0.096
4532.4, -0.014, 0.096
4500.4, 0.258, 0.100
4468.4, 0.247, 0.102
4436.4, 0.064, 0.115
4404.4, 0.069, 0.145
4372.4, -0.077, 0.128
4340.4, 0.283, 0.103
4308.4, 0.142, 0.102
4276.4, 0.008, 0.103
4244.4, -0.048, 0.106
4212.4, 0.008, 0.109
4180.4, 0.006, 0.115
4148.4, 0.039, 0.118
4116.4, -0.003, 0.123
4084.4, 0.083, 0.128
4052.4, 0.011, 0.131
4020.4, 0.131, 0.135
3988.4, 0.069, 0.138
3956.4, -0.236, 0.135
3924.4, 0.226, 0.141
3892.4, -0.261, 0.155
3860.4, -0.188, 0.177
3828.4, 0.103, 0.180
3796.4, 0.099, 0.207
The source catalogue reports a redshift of 0.636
